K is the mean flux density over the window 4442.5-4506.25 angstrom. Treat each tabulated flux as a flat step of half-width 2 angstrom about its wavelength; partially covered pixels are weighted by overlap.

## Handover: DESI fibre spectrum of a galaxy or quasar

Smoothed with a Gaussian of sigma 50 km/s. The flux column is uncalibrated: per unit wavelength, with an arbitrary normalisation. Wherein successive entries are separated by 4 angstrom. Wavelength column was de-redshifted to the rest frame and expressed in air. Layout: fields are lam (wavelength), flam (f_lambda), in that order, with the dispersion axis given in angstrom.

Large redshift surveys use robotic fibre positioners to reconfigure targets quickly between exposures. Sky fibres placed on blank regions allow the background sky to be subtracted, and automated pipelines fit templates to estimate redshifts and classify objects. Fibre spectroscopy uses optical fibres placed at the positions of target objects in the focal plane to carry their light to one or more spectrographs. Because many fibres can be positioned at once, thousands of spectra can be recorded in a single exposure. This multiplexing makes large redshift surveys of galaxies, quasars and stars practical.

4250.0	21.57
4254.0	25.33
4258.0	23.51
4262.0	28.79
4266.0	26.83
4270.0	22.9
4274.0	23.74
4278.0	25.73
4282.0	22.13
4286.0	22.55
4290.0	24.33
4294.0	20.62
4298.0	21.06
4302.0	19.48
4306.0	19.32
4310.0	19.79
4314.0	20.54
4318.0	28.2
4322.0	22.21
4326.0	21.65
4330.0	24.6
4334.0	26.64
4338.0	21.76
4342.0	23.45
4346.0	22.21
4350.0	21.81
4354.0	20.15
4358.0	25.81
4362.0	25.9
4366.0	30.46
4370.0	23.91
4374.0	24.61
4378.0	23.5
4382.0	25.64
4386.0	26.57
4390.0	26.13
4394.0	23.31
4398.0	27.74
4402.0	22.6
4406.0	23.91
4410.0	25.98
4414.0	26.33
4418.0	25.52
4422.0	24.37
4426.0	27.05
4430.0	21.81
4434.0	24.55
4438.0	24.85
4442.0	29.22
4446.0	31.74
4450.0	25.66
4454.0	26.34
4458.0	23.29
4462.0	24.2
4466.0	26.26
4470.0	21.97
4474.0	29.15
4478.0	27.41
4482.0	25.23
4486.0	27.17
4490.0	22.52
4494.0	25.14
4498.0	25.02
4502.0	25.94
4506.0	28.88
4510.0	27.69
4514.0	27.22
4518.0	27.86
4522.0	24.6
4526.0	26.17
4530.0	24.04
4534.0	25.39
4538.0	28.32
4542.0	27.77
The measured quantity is 26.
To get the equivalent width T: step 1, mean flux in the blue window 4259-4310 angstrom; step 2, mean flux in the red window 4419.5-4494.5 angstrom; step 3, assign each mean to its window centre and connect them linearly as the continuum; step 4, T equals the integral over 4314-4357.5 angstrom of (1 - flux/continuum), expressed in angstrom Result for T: 1.0 angstrom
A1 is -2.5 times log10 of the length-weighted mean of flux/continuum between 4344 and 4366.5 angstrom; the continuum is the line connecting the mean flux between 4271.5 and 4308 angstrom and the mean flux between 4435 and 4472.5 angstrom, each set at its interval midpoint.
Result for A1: -0.015 mag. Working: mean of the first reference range 22.1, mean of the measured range 24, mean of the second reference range 26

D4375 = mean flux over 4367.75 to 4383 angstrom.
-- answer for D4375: 24.4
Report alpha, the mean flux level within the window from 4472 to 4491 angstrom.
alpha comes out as 26.5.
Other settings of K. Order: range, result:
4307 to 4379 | 23.7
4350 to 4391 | 25.1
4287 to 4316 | 20.8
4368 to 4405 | 24.9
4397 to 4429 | 25.3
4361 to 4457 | 25.7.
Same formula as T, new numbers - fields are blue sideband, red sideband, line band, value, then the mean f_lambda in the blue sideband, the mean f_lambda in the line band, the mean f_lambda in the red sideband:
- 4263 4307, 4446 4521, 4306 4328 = 1.1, 22.8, 22.2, 26.1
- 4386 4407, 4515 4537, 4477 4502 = 0.2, 25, 25.4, 25.8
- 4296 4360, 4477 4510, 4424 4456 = -2.0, 22.4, 26.4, 26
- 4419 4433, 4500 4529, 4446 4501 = 0.3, 24.5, 25.6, 26.8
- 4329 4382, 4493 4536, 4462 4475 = 0.2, 24.3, 25.3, 26.2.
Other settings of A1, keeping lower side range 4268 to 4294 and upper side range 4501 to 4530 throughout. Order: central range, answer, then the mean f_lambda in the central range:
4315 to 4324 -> -0.036 mag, 24.7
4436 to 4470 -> -0.015 mag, 26.2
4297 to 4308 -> 0.190 mag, 19.9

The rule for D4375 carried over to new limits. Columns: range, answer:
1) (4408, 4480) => 25.9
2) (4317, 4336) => 24.5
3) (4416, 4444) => 25.3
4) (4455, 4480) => 25.4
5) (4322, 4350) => 23.2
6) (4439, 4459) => 27.3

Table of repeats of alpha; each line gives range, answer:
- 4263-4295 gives 23.9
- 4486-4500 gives 24.6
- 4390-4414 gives 25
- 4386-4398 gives 25.5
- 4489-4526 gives 26.2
